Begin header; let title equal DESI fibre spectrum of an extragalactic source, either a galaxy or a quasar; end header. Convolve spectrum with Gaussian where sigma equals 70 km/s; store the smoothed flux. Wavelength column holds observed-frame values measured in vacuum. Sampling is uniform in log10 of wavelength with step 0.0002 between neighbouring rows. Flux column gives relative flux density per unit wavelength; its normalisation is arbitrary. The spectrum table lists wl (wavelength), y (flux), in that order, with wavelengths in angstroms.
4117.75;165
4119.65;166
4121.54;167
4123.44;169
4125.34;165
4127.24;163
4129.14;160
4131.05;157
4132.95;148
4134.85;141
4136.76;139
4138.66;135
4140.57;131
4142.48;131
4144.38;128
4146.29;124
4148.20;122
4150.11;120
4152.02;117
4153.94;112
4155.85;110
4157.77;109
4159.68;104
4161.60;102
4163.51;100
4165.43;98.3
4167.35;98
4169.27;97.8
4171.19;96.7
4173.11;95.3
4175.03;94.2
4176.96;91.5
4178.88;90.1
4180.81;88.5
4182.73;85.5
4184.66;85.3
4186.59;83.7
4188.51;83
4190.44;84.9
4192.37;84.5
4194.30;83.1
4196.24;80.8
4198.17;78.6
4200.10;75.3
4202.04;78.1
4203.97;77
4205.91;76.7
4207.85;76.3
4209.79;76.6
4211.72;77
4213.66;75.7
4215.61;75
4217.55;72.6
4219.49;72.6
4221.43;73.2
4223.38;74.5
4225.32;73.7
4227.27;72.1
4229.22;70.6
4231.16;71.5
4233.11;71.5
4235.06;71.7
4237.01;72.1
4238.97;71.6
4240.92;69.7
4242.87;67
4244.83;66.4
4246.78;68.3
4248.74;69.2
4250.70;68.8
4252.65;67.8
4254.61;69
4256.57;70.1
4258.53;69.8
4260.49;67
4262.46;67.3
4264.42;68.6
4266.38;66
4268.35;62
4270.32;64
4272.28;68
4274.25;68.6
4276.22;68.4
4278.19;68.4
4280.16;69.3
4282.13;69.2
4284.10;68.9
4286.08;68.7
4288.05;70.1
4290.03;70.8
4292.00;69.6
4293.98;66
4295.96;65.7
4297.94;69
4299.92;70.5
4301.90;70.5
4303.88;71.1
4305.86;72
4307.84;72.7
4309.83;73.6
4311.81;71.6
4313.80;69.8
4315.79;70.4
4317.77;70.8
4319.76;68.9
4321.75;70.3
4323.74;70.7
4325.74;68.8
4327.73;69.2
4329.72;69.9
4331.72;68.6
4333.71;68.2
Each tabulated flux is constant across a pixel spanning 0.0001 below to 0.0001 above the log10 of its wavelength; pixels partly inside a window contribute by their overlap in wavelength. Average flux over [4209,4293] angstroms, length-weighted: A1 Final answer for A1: 70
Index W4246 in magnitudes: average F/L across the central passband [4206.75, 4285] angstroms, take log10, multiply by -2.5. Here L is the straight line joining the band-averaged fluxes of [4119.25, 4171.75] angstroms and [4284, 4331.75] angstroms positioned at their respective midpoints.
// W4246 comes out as 0.29 mag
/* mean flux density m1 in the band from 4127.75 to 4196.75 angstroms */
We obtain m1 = 109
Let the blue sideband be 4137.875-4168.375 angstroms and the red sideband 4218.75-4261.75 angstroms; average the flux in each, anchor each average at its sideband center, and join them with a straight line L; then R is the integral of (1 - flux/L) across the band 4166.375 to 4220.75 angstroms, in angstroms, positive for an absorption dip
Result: 6.32 angstroms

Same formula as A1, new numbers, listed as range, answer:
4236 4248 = 69.2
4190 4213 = 78.9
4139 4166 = 116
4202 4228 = 75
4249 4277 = 67.6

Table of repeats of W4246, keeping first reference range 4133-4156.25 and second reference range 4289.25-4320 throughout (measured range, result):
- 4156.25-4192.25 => 0.24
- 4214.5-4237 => 0.33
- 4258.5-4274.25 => 0.25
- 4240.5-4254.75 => 0.31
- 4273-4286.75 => 0.15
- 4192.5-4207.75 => 0.34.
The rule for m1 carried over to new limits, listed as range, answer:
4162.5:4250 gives 79.8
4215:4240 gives 72.5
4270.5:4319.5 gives 69.6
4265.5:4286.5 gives 67.4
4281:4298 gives 68.6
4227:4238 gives 71.5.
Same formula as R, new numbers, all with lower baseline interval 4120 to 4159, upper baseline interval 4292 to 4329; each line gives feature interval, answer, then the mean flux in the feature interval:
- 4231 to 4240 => 2.5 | 71.6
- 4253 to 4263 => 2.4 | 68.6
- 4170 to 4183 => 3.3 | 92.1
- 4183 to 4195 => 3.4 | 84.2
